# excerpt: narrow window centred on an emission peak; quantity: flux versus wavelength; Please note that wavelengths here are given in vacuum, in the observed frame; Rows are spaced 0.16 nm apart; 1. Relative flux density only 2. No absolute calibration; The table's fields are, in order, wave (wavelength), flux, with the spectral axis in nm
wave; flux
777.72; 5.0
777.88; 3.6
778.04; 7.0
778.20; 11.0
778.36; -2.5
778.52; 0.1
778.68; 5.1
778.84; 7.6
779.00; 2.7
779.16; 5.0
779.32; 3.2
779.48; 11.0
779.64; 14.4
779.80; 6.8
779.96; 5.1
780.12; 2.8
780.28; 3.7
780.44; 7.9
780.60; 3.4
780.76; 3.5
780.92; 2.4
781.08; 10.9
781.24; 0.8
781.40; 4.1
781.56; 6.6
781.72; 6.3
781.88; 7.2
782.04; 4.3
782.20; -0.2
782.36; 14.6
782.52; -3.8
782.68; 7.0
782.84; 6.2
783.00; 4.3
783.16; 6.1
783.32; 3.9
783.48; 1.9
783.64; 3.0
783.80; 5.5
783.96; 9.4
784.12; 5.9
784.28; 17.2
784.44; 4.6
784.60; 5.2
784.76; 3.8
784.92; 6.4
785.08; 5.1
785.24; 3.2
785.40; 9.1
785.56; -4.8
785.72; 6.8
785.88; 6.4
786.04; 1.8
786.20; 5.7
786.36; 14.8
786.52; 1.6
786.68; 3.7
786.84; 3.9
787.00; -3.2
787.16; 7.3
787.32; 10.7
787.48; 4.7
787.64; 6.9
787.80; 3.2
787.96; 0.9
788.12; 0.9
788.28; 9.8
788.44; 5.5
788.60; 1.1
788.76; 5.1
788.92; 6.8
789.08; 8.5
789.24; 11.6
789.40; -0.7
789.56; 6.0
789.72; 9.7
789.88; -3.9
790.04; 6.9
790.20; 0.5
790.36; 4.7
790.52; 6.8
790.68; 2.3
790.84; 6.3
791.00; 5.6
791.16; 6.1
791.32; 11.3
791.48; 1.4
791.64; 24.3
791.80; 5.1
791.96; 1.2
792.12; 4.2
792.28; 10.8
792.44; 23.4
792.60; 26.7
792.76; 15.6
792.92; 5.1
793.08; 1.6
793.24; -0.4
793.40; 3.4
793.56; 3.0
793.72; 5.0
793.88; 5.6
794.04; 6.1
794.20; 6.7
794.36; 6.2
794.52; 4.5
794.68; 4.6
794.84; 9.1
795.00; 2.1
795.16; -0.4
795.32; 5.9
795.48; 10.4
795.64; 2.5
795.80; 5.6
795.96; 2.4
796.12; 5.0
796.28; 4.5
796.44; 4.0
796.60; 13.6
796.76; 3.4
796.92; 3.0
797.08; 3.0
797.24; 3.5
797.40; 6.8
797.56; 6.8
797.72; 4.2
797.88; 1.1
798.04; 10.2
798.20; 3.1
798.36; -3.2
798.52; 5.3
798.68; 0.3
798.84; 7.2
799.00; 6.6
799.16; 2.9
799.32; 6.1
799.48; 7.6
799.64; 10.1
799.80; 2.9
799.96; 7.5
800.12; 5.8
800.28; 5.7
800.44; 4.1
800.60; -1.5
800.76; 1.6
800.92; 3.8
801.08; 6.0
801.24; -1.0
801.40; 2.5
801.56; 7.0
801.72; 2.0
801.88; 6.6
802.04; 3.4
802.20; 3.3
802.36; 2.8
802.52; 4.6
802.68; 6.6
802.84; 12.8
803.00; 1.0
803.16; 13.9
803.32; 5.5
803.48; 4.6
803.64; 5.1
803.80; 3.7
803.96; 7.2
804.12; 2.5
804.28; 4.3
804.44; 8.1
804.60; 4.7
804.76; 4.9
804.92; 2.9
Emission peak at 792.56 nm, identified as H-gamma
